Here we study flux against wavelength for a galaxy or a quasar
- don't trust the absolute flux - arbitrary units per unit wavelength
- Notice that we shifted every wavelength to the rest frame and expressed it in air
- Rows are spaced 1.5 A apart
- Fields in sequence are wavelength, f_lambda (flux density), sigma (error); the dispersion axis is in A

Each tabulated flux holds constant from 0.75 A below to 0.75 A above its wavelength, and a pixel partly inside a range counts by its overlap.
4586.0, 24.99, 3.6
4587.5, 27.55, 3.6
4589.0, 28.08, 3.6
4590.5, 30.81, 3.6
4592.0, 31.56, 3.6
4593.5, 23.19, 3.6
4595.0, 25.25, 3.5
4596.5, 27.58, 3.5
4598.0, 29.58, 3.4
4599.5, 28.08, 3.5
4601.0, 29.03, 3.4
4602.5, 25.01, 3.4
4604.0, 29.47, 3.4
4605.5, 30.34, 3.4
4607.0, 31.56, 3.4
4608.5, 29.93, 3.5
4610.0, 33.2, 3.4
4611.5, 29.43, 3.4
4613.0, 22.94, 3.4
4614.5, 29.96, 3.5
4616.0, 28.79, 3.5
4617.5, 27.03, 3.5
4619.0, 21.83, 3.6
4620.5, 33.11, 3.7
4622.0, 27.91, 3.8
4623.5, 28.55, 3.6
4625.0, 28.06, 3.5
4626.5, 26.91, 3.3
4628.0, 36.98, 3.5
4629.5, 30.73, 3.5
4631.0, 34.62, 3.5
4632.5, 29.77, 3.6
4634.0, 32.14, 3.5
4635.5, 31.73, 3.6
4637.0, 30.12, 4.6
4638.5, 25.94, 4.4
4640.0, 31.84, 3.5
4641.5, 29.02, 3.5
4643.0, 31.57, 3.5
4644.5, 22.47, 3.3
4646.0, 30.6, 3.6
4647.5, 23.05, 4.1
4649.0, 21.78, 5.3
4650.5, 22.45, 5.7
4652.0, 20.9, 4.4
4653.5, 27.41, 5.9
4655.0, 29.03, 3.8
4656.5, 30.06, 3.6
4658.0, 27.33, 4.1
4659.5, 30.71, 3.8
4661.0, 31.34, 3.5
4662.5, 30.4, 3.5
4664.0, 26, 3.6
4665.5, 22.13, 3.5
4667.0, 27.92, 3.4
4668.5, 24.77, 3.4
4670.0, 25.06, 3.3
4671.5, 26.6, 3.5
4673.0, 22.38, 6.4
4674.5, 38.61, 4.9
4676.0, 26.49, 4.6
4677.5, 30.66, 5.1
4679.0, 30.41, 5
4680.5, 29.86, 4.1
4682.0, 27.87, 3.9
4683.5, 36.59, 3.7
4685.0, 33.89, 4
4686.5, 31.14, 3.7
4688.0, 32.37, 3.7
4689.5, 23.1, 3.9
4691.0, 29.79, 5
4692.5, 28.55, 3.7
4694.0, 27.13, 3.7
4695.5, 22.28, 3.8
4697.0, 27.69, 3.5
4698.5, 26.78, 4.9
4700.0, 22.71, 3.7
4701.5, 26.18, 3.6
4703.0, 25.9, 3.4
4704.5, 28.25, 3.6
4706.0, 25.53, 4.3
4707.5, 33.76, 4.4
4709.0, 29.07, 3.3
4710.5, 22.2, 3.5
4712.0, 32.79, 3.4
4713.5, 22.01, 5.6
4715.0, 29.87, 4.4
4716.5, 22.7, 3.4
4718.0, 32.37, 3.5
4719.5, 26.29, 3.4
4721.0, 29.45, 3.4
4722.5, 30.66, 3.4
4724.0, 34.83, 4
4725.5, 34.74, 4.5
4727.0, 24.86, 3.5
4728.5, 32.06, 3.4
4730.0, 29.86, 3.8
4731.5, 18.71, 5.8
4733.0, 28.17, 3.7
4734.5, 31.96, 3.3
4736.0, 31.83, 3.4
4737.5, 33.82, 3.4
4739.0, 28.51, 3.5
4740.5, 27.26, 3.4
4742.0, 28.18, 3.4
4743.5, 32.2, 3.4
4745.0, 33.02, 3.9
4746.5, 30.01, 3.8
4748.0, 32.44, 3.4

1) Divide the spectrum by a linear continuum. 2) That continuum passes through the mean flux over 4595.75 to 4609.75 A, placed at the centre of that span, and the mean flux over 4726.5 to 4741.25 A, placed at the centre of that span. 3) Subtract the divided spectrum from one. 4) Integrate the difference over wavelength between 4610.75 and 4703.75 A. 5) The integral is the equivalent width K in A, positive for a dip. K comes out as 2.4 A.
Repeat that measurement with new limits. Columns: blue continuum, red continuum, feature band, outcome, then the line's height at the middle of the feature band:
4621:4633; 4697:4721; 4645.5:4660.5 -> 1.58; 29.5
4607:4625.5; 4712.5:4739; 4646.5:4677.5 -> 2.07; 28.8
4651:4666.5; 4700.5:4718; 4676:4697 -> -1.52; 27.4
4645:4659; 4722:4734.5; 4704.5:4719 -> 0.41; 28.6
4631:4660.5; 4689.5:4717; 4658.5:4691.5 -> -1.95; 27.4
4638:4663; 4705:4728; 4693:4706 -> 1.15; 28.4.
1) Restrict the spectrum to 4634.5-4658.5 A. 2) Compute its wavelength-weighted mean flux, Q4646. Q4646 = 27.3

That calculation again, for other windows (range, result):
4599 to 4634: 29.3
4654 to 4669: 28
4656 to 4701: 28.3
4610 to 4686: 28.6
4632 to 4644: 30.1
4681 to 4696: 29.4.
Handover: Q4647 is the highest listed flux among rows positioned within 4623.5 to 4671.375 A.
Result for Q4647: 36.98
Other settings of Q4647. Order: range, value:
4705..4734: 34.83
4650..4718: 38.61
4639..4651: 31.84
